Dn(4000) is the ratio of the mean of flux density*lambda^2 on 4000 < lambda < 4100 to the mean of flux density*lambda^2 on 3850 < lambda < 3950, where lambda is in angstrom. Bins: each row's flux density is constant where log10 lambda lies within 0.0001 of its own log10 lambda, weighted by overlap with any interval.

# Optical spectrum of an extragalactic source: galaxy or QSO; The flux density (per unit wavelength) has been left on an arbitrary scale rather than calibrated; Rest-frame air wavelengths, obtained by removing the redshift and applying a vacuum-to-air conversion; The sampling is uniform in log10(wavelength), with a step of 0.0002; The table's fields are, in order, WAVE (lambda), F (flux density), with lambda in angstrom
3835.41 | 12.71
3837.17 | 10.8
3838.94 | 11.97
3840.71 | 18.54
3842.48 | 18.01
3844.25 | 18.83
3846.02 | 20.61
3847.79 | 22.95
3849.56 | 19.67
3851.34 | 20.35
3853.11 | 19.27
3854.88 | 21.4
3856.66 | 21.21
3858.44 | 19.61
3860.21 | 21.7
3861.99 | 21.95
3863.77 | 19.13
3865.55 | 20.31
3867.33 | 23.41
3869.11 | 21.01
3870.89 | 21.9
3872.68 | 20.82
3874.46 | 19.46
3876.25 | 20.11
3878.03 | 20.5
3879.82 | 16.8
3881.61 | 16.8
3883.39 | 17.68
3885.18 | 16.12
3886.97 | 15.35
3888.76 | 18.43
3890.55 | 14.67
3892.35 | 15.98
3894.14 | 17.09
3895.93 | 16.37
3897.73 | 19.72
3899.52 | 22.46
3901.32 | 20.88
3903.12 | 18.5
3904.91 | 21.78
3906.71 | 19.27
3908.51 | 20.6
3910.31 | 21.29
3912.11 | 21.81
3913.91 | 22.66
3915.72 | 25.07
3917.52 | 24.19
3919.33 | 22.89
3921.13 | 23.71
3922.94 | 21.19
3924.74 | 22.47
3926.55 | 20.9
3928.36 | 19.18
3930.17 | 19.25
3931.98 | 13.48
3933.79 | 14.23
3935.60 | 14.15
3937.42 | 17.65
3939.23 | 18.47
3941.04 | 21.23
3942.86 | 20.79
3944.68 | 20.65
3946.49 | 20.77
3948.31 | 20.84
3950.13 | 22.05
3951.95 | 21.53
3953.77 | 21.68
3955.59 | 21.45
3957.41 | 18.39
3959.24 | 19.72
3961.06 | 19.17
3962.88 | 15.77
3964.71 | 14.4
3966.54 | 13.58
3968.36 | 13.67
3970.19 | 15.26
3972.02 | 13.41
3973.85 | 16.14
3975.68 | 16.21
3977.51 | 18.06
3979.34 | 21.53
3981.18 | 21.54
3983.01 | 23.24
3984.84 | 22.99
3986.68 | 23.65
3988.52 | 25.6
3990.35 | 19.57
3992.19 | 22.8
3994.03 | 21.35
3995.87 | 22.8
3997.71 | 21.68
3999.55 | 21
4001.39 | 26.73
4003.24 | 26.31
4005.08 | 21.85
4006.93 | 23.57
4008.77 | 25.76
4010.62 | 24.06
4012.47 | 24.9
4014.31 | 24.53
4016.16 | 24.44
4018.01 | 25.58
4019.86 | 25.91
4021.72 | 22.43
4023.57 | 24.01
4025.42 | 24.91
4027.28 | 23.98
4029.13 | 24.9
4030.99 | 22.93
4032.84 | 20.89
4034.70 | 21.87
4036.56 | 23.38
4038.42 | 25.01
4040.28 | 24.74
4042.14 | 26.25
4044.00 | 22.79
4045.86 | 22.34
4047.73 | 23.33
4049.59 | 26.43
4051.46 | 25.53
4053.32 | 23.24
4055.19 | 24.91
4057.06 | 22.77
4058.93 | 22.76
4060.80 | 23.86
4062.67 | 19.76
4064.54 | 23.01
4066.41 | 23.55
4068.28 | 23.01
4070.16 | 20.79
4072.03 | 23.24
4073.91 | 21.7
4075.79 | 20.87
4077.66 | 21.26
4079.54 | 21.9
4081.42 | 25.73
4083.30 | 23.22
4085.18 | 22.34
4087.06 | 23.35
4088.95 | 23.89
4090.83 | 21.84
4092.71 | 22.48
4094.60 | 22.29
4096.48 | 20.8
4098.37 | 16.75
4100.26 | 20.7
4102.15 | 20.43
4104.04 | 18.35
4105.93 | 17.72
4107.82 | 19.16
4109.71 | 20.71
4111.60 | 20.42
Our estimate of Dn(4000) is 1.27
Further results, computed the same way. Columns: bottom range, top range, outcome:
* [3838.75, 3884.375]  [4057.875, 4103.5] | 1.24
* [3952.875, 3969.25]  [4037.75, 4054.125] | 1.45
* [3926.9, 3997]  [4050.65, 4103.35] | 1.23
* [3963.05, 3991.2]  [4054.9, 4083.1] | 1.27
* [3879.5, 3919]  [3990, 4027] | 1.30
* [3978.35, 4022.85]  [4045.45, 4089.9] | 1.01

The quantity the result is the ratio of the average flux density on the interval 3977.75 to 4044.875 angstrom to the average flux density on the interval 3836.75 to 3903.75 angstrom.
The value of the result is 1.2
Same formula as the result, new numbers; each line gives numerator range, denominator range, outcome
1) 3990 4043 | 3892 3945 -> 1.19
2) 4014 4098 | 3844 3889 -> 1.17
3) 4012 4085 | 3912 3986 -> 1.21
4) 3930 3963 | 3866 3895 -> 1.03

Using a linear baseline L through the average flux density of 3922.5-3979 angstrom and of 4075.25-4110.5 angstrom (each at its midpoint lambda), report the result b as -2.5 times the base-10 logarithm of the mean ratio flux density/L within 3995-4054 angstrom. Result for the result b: -0.21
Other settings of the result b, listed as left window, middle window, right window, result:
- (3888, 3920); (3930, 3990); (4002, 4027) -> 0.19 mag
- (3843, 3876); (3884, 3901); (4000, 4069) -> 0.22 mag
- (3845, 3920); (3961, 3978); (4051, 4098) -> 0.35 mag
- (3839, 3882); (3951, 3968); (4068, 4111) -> 0.13 mag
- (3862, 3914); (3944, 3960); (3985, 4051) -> 0.04 mag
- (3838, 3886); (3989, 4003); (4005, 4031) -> 0.05 mag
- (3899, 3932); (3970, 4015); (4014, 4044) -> 0.06 mag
